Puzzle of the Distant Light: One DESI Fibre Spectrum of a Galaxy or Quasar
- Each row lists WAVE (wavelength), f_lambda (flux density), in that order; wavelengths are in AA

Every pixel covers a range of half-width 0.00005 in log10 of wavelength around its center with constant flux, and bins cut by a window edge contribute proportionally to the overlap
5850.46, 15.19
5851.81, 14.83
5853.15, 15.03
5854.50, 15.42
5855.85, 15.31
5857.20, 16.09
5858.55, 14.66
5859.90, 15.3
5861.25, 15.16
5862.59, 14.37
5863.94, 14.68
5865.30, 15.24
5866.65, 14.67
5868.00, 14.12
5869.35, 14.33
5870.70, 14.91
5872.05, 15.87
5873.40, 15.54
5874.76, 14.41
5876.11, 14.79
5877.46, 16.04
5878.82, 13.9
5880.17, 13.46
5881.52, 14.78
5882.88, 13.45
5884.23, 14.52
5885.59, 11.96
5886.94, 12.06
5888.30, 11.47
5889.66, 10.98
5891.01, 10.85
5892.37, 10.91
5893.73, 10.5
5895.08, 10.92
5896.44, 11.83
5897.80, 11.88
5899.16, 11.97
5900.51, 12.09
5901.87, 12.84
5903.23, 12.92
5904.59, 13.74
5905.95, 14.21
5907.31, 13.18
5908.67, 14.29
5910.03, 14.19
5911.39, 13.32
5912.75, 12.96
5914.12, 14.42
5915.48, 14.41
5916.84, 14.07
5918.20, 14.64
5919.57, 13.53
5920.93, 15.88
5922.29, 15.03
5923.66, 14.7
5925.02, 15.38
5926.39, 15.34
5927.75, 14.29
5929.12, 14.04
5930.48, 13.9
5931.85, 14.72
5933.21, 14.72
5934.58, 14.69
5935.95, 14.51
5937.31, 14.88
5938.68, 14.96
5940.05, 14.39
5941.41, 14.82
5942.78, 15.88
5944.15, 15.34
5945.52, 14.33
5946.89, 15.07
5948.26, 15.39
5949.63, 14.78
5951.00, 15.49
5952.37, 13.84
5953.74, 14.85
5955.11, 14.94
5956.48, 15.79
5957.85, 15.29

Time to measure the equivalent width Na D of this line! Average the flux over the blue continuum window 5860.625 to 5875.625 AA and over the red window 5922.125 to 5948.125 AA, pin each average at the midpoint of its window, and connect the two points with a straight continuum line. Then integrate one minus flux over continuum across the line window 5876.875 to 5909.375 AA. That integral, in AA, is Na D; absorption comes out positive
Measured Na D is 4.7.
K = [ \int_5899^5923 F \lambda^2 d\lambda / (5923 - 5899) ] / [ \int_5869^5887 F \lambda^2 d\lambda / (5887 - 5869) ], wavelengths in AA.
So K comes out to 1.0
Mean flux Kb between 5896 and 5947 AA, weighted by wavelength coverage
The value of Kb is 14.1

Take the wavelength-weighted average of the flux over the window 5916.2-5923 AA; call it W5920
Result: 14.6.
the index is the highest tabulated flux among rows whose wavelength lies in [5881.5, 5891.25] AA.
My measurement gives 14.78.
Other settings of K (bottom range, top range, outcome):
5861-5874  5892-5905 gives 0.81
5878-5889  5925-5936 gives 1.12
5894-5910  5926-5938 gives 1.16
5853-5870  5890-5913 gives 0.85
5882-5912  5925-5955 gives 1.20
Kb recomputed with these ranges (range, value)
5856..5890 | 14.3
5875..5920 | 13.1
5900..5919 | 13.7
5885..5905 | 11.8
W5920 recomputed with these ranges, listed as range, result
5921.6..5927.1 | 15.1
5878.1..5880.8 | 13.7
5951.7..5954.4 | 14.3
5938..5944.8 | 15.1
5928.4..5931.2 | 14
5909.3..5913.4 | 13.5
